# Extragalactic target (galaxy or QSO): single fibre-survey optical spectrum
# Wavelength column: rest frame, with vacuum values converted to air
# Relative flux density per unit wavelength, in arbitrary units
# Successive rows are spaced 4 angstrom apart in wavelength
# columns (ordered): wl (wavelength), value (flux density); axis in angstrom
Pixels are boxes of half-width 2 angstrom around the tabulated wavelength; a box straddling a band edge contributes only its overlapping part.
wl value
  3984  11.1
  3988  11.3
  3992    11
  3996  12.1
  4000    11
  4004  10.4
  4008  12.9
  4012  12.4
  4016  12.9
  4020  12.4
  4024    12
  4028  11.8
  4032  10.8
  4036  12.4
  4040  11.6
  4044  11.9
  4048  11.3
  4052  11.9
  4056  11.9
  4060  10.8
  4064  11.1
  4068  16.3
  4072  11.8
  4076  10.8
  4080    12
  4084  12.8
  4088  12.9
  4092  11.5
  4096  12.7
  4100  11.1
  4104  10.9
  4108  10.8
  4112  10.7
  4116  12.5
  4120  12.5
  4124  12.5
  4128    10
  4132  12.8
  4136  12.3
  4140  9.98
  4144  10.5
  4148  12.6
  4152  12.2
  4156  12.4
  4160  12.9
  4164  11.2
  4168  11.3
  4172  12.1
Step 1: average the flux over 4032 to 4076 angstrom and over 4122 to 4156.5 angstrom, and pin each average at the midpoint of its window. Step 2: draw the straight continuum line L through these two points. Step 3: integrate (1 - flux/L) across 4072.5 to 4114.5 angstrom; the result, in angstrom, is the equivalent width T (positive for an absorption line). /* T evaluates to 0.71 angstrom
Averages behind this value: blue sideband 12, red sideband 11.7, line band 11.6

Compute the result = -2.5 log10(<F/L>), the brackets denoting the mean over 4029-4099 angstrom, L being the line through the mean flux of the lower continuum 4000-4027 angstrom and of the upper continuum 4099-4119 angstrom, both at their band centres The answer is -0.03 mag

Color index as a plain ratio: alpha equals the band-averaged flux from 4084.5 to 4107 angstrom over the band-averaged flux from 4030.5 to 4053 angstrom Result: 1.0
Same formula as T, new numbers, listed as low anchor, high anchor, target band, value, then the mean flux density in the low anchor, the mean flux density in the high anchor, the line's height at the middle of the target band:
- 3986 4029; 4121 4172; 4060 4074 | -1.1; 11.8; 11.8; 11.8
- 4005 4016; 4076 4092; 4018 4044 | 1.2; 12.5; 12.2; 12.4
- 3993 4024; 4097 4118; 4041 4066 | 0.4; 12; 11.3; 11.7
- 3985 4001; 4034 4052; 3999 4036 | -1.0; 11.4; 11.8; 11.6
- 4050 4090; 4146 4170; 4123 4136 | 0.4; 12.2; 12.1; 12.1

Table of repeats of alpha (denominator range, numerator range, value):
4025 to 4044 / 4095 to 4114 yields 0.95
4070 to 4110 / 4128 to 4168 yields 1.00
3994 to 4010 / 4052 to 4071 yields 1.07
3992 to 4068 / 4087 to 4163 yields 0.99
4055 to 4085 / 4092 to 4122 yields 0.95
